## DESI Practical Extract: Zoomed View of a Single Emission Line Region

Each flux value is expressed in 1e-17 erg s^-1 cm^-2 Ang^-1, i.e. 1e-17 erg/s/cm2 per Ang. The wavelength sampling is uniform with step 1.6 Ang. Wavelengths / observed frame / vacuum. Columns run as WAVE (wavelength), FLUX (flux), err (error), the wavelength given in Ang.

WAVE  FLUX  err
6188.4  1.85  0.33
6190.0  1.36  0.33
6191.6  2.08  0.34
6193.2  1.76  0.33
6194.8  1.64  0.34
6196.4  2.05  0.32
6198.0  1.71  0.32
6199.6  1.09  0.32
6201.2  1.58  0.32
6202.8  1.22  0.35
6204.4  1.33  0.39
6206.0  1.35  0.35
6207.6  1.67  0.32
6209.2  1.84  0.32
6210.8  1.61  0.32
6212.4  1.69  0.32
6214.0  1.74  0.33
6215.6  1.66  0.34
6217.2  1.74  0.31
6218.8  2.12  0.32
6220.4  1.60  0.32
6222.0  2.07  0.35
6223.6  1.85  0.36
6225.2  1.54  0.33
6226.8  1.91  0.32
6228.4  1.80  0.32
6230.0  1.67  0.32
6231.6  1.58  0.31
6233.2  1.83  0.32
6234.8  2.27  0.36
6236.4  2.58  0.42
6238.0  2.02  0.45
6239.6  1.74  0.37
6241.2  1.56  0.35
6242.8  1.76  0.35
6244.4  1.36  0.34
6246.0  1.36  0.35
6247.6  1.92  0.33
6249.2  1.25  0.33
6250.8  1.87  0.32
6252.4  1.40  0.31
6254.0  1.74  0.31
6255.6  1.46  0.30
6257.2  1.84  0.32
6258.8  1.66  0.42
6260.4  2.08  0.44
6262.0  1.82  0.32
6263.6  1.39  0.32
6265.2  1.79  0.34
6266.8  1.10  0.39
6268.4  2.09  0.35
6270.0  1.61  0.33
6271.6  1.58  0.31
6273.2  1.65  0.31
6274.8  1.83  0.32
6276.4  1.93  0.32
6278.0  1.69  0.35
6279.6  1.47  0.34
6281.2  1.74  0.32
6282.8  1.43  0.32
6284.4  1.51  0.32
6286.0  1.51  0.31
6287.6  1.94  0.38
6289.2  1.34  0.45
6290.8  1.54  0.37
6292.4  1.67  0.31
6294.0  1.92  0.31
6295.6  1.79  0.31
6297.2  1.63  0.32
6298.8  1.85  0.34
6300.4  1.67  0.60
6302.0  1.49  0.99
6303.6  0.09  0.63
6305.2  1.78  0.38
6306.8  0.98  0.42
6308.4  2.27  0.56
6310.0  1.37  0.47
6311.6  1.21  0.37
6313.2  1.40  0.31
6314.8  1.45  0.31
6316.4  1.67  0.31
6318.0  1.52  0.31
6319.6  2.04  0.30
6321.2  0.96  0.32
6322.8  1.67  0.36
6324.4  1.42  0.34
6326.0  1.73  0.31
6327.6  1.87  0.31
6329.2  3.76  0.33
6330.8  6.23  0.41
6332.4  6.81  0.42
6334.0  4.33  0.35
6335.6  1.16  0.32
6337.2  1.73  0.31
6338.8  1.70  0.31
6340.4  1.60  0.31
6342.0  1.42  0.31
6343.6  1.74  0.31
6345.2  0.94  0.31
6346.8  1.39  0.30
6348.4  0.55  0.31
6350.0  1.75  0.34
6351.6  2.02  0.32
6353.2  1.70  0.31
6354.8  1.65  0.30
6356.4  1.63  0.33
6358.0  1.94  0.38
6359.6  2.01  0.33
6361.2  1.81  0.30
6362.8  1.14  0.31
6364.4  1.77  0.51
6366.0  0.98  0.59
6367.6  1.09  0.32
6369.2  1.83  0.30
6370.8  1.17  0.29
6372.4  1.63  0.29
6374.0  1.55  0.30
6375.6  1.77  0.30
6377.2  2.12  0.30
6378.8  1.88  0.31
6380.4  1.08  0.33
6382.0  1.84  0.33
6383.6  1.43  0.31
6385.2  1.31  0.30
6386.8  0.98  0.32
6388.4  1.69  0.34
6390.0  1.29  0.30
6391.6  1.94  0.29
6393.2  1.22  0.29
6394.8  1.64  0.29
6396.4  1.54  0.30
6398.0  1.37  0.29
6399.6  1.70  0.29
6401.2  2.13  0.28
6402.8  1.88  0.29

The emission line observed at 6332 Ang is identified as H-beta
